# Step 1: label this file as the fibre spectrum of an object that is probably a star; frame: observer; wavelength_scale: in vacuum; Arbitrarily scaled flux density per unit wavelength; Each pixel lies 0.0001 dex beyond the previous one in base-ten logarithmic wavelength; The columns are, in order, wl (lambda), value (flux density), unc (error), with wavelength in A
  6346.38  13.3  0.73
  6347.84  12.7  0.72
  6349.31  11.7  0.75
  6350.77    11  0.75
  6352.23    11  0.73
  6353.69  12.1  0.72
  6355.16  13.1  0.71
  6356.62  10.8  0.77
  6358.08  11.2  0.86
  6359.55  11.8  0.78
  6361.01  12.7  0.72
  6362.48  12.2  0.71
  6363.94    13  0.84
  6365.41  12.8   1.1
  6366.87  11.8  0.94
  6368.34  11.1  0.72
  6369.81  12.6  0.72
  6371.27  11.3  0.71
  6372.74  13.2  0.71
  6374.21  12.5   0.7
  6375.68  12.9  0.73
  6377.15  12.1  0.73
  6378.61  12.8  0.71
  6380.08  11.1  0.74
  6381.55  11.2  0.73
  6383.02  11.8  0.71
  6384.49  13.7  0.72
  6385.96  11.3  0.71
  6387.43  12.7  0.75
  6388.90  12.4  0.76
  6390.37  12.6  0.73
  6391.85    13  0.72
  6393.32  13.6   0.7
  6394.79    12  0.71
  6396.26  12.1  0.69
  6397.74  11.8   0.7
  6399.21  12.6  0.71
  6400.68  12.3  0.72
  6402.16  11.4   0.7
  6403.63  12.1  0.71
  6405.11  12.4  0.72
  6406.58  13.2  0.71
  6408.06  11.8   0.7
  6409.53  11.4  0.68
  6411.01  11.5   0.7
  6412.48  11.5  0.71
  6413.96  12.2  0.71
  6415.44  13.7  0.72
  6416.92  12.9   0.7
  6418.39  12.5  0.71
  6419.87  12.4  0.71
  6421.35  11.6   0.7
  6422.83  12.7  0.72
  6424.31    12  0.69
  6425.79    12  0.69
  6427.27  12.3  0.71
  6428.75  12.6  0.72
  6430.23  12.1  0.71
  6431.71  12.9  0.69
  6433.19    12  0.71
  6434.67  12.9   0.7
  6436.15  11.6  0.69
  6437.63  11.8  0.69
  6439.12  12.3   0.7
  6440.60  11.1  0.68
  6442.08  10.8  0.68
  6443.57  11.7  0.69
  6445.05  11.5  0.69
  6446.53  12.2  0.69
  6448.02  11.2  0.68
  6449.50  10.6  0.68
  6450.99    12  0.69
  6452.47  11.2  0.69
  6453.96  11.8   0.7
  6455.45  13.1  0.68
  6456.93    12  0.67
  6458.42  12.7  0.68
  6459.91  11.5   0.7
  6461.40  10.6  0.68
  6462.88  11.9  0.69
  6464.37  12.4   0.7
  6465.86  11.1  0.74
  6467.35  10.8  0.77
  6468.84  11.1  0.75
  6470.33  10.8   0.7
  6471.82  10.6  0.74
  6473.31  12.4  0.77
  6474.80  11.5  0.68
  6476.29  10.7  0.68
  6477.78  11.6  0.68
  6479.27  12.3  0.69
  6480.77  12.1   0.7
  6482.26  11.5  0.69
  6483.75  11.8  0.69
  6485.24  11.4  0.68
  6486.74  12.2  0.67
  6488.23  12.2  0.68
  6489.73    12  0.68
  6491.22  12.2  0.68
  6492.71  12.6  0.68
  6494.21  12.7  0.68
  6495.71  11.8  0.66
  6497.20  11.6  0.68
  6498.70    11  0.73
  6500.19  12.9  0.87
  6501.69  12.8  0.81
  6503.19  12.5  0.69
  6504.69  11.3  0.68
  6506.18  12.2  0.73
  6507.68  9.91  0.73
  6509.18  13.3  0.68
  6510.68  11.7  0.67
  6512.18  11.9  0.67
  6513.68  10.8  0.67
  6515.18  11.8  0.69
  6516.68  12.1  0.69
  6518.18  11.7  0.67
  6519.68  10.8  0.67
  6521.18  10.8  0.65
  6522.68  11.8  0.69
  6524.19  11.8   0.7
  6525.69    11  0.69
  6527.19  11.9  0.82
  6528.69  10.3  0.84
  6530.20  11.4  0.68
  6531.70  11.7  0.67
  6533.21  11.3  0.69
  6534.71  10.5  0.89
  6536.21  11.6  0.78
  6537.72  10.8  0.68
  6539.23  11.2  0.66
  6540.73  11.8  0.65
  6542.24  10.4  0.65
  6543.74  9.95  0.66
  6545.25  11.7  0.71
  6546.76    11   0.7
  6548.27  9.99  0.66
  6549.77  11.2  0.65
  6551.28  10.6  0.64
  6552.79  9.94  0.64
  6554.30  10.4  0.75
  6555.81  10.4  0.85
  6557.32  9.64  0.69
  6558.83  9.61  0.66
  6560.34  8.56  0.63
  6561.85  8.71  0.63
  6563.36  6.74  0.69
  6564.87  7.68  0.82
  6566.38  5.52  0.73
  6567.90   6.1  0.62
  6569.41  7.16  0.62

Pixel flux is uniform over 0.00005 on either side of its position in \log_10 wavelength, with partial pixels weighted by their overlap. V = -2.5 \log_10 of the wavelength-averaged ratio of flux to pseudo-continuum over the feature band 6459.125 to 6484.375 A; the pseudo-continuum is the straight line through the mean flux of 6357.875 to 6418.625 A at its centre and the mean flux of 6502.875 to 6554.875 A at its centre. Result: 0.02 mag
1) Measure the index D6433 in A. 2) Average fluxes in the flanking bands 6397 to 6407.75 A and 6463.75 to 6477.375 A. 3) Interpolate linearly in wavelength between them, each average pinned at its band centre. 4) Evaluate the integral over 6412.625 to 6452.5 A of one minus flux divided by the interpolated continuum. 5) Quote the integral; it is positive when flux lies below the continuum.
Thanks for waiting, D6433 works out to -0.8 A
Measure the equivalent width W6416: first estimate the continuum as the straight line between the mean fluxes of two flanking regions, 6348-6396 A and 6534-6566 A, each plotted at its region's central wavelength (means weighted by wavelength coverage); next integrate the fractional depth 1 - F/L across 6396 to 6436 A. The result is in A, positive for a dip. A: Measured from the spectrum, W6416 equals -2.1 A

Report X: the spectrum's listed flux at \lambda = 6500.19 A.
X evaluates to 12.9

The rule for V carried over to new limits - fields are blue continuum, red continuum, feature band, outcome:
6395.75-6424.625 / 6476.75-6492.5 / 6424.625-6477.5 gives 0.03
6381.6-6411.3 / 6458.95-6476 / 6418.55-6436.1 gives -0.04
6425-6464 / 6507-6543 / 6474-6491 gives -0.01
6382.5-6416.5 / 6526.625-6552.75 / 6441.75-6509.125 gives -0.01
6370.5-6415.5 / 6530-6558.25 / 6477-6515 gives -0.06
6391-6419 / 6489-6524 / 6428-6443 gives 0.01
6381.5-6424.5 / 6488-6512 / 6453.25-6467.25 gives 0.03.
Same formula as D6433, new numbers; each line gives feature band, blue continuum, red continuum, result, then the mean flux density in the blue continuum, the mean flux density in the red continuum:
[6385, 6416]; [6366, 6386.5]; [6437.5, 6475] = -0.8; 12.1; 11.6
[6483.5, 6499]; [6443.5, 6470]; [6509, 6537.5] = -0.6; 11.6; 11.4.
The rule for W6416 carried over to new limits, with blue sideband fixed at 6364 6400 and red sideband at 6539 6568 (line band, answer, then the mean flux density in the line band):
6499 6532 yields -4.7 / 11.6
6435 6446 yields -0.2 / 11.6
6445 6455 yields -0.3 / 11.5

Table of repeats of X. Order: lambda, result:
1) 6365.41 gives 12.8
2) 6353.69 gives 12.1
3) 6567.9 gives 6.1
